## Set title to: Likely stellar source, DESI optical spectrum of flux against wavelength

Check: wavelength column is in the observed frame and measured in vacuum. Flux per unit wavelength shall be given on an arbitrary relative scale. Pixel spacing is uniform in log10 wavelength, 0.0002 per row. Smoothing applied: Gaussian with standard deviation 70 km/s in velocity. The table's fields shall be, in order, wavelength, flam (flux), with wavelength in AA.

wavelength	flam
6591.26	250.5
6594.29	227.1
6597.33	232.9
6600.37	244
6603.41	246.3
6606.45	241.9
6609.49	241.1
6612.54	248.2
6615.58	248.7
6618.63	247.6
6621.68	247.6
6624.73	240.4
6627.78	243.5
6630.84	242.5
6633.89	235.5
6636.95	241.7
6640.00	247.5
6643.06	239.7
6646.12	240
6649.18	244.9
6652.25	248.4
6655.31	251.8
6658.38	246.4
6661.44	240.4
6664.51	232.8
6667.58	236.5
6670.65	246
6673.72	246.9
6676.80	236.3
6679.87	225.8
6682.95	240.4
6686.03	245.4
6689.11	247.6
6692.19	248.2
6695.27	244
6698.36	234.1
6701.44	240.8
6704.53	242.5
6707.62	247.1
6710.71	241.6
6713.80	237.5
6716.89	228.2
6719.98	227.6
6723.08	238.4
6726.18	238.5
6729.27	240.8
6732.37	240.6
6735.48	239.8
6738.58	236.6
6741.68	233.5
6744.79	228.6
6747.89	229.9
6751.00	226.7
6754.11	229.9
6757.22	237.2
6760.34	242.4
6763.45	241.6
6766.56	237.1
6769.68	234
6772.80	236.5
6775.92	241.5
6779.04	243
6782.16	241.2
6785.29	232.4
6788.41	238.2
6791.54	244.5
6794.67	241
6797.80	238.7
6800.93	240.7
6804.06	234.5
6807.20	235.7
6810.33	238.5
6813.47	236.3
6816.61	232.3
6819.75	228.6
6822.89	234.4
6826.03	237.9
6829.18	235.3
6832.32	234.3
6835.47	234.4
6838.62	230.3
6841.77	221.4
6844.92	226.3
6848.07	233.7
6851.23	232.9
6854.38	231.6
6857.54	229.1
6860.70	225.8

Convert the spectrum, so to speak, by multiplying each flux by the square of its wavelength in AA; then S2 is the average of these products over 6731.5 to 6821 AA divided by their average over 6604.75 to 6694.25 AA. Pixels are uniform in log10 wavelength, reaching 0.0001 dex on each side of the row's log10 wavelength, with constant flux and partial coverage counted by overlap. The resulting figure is 1.0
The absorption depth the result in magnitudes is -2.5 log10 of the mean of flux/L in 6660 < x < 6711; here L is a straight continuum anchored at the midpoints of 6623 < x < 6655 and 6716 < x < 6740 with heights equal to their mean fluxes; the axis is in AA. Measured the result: -0.006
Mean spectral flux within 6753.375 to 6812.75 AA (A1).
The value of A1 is 238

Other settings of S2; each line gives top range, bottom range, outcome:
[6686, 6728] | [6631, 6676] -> 1.00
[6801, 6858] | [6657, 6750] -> 1.01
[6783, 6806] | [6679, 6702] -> 1.02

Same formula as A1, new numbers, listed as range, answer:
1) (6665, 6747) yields 239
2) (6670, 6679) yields 242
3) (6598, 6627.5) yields 245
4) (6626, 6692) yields 242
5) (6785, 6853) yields 235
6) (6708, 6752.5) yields 235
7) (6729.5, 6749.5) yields 235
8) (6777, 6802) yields 240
